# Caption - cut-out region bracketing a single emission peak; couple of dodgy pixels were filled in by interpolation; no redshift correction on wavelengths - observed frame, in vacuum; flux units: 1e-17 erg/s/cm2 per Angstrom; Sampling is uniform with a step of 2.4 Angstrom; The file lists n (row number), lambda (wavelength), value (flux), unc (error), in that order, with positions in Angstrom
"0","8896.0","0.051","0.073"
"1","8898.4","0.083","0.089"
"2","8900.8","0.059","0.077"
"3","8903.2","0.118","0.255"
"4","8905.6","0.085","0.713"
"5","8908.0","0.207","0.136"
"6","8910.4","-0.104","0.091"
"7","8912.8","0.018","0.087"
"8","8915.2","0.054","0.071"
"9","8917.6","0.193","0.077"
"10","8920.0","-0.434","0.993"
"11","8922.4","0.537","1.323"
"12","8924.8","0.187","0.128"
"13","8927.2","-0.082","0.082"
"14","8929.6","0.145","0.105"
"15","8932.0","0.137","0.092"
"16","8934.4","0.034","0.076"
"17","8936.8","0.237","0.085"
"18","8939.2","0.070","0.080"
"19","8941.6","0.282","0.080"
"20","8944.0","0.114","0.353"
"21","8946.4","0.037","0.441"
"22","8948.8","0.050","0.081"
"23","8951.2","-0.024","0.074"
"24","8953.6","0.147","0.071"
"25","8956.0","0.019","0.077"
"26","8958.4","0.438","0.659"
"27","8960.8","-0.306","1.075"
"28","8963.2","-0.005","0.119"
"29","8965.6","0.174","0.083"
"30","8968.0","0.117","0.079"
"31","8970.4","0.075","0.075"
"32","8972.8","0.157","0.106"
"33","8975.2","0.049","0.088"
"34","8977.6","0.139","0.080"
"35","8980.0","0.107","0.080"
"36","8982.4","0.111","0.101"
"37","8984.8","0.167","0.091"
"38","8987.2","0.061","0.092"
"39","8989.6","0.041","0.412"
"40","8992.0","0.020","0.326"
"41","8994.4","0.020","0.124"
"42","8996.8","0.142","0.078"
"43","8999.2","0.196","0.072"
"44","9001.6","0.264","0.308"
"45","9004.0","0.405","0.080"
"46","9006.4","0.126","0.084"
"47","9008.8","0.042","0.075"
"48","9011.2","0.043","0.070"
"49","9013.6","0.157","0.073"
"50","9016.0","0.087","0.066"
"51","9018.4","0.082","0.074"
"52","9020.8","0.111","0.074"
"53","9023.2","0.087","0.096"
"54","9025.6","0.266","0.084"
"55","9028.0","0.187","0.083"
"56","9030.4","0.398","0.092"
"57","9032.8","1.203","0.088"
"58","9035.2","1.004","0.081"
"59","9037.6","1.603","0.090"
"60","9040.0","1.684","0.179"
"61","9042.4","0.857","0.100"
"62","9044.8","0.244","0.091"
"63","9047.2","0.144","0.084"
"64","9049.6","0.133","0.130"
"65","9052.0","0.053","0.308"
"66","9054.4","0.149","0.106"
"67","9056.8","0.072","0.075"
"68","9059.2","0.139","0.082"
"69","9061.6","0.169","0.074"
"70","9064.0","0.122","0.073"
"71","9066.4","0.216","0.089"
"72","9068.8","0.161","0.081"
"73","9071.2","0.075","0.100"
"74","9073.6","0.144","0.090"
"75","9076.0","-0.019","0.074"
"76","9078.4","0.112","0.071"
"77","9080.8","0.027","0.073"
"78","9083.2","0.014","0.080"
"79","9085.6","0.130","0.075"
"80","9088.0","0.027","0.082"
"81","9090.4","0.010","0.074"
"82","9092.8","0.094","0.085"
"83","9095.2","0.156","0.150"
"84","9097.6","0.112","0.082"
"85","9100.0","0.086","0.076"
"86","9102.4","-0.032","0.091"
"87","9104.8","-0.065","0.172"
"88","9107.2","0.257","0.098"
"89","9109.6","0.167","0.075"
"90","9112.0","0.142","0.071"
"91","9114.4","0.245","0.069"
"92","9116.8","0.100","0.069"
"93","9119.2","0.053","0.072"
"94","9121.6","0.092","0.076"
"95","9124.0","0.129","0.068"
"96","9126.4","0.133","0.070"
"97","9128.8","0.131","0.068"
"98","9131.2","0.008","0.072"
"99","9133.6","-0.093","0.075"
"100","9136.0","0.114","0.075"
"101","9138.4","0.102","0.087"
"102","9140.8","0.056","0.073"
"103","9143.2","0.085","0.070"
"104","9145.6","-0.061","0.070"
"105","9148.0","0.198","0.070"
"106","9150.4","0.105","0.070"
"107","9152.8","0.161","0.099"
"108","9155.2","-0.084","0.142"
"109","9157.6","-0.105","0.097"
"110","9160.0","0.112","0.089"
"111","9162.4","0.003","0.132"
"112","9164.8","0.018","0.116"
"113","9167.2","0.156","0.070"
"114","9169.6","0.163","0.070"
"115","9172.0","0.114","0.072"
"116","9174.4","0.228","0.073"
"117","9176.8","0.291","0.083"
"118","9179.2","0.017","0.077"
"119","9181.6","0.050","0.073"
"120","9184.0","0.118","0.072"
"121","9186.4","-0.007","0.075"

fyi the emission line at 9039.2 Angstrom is [O II]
